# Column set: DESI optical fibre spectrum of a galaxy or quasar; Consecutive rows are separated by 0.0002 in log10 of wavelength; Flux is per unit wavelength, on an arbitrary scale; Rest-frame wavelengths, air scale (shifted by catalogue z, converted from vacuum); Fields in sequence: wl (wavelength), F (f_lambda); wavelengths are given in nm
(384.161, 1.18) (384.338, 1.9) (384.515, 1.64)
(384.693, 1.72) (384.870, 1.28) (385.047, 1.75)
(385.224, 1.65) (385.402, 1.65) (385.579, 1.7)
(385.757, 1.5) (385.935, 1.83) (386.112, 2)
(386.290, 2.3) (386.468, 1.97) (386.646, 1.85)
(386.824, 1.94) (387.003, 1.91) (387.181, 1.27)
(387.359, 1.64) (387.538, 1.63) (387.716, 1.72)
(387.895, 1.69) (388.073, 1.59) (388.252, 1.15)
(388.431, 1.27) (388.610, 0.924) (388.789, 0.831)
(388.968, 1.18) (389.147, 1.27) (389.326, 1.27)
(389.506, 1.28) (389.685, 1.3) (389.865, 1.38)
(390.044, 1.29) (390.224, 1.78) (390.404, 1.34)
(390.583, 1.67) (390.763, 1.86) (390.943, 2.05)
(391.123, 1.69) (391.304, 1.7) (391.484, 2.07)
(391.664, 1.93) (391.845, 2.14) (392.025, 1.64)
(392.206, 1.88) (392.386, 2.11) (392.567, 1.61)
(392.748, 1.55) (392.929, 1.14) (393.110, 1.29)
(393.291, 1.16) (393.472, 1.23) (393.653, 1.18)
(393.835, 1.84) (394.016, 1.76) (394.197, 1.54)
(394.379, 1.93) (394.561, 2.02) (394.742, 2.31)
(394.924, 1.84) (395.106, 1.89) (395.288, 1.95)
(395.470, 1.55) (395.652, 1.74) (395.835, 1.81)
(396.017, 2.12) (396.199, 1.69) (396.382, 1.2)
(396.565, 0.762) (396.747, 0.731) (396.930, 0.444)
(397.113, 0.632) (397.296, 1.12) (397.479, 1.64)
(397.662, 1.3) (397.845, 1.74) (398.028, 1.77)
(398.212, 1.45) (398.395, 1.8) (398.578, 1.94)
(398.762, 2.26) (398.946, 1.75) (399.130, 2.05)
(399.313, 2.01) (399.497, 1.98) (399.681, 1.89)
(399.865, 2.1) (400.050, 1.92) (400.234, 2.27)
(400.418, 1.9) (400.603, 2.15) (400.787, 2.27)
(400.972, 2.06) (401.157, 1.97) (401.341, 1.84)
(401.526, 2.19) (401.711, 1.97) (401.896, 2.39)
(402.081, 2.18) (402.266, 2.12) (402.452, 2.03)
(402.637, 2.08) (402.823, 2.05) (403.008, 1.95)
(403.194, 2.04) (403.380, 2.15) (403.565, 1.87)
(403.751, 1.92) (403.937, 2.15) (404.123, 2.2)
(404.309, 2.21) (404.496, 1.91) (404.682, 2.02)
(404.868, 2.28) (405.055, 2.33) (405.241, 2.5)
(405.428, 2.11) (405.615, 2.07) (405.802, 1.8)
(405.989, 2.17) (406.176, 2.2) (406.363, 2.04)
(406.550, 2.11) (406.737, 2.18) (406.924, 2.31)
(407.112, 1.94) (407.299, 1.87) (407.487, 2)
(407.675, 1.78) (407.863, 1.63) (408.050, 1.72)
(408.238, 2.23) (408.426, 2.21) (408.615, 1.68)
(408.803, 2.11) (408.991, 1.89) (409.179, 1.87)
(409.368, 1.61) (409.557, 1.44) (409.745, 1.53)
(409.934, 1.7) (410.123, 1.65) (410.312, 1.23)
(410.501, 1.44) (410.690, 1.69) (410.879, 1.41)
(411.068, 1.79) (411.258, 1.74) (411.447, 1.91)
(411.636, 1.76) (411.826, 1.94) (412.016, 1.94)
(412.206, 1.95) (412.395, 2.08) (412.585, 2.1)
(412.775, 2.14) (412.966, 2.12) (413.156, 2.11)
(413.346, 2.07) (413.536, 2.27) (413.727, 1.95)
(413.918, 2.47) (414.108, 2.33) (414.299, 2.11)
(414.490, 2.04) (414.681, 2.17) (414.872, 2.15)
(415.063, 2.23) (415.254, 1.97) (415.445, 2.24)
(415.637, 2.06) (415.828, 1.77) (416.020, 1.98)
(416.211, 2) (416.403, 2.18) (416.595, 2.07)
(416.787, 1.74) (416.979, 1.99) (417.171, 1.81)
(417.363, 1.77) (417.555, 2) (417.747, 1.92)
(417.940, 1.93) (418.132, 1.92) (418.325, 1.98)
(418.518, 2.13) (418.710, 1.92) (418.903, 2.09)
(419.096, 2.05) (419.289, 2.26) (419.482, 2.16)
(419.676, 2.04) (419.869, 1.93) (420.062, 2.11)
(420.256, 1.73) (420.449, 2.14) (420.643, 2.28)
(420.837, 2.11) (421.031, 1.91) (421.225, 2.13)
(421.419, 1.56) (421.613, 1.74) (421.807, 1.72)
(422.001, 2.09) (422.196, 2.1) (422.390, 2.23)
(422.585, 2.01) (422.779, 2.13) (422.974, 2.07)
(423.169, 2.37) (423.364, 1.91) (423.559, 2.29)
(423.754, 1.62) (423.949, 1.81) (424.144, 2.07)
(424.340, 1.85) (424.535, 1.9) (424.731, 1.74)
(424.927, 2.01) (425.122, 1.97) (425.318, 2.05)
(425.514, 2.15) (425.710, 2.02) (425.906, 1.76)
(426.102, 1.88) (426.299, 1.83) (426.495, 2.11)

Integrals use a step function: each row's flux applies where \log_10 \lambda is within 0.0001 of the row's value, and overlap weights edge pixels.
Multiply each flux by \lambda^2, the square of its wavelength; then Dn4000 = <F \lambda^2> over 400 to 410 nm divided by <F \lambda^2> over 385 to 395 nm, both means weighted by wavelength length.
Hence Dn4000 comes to 1.34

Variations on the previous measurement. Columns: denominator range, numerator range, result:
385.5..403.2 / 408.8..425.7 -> 1.29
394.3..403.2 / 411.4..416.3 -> 1.23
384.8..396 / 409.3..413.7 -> 1.23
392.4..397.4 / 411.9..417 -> 1.54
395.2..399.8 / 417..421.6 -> 1.40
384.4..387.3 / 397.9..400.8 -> 1.20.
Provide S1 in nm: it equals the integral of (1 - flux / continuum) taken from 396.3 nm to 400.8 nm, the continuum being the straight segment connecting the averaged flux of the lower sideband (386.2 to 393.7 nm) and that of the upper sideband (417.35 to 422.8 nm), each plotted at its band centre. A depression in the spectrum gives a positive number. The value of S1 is 0.16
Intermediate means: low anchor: 1.57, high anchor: 2.01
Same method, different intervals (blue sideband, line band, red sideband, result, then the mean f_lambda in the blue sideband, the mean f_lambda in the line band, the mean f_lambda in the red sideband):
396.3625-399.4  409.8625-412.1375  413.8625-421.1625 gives 0.199 nm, 1.45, 1.69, 2.04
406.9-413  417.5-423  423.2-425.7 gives -0.263 nm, 1.82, 2.01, 1.96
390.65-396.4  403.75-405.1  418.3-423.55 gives -0.201 nm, 1.74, 2.13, 2.04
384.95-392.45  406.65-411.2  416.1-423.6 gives 0.218 nm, 1.63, 1.79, 2.01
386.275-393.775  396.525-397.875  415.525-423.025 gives 0.519 nm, 1.56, 1.03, 1.99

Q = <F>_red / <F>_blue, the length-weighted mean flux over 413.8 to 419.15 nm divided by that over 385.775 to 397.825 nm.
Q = 1.3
